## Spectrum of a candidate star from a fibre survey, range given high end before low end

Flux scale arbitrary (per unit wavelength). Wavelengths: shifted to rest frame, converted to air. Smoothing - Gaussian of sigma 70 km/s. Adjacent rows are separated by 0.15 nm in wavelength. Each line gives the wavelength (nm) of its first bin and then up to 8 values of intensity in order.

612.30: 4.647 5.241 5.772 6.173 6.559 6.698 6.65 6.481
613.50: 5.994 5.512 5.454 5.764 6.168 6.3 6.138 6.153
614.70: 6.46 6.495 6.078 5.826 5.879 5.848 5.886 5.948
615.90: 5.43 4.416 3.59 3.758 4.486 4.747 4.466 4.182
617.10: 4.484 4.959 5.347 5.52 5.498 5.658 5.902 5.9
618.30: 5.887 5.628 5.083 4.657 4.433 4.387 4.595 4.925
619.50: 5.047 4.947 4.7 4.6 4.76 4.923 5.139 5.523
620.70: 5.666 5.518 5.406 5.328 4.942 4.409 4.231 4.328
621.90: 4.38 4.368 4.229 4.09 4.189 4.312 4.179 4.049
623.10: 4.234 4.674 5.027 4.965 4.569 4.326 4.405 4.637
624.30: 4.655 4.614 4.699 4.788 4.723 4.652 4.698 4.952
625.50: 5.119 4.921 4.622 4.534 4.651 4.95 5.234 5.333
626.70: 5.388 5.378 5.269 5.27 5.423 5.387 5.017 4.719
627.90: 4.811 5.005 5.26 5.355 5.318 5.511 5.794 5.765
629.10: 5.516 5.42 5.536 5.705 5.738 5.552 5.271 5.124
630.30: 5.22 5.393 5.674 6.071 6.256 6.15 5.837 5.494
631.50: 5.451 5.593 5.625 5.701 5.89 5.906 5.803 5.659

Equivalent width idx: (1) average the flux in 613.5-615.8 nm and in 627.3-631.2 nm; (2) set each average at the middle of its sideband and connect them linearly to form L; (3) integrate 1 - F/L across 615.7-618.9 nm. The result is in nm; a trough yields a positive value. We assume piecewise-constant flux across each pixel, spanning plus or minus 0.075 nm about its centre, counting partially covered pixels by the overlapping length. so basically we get 0.48 nm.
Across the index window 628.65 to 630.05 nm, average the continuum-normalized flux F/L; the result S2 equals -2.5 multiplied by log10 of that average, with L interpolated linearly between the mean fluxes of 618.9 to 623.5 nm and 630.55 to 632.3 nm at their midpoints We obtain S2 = 0.00 mag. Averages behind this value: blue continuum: 4.7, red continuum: 5.8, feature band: 5.59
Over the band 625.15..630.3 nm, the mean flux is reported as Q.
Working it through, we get 5.22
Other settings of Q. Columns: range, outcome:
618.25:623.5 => 4.76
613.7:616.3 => 5.73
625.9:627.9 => 5.12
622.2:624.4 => 4.45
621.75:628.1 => 4.74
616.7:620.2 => 5.02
